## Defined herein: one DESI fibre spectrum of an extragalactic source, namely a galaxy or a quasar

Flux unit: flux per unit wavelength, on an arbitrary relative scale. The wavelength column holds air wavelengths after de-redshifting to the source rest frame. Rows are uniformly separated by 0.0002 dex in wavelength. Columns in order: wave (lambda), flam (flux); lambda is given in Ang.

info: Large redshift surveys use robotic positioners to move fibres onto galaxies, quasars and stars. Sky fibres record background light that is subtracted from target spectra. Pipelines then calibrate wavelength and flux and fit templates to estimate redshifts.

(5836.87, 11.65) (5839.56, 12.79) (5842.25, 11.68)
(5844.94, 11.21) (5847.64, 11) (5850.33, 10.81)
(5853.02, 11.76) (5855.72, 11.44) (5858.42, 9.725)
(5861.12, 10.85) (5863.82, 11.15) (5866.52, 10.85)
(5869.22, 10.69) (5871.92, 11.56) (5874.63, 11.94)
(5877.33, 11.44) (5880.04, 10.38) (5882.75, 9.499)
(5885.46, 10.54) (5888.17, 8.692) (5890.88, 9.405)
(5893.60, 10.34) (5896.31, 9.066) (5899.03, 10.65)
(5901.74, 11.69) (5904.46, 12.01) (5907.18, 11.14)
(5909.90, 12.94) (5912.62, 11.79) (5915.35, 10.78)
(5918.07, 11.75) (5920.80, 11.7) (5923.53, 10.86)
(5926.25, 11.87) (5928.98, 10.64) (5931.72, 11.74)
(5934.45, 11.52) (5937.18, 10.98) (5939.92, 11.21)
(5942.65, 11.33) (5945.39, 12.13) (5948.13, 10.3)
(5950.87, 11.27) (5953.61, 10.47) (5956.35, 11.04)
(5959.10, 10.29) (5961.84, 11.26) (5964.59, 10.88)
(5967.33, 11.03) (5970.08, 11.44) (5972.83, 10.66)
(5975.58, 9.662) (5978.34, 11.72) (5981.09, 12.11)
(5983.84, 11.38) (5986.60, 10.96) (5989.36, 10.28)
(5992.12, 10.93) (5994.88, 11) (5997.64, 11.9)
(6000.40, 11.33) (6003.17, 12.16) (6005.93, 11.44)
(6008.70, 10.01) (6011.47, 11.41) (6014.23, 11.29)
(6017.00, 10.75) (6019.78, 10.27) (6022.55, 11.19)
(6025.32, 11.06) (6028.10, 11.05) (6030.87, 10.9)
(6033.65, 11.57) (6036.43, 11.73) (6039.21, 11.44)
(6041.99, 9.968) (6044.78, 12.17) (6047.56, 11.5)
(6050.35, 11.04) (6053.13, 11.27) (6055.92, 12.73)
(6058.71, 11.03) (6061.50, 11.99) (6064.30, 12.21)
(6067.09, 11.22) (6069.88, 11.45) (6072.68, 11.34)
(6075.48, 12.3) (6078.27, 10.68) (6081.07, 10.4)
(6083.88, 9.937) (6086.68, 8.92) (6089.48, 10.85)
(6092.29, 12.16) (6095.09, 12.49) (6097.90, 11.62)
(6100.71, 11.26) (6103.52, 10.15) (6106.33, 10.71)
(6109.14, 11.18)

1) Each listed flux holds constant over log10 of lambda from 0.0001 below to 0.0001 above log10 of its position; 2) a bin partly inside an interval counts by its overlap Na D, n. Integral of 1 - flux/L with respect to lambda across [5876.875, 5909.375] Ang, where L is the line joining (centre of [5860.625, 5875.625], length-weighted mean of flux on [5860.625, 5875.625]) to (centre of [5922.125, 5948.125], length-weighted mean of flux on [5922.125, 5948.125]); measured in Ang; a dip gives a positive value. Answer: 2.3 Ang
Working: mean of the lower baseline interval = 11.2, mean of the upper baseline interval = 11.3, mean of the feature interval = 10.4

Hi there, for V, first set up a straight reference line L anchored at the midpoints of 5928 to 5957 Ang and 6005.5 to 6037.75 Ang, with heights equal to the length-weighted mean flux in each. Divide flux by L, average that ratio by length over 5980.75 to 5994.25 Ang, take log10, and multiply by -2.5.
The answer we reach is 0.004 mag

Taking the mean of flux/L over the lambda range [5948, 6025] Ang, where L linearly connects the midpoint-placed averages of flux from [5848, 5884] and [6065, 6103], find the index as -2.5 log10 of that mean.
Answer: 0.00 mag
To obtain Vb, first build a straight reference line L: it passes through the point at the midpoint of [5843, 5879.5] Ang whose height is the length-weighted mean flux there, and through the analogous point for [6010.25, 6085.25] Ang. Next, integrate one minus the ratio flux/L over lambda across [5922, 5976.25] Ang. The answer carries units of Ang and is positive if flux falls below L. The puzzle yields 0.6 Ang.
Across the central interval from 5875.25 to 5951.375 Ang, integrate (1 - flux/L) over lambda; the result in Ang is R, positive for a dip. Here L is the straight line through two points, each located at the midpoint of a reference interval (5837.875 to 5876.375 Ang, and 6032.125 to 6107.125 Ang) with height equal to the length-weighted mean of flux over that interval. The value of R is 1.8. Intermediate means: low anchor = 11.3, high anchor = 11.3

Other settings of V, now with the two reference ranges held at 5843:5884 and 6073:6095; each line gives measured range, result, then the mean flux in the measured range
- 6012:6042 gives -0.02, 11.1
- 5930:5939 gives -0.04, 11.4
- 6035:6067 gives -0.06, 11.5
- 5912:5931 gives -0.04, 11.3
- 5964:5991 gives -0.01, 11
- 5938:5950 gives -0.03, 11.2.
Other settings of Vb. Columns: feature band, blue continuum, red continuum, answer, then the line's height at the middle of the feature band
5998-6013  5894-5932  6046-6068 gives 0.26 Ang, 11.5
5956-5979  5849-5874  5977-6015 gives 0.76 Ang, 11.2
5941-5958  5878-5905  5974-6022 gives -0.62 Ang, 10.7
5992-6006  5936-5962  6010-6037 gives -0.55 Ang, 11.1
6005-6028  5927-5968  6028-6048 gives 0.66 Ang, 11.2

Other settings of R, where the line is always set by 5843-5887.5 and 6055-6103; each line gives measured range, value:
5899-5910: -0.7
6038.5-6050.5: 0.0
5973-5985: -0.1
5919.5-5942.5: -0.6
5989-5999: 0.0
